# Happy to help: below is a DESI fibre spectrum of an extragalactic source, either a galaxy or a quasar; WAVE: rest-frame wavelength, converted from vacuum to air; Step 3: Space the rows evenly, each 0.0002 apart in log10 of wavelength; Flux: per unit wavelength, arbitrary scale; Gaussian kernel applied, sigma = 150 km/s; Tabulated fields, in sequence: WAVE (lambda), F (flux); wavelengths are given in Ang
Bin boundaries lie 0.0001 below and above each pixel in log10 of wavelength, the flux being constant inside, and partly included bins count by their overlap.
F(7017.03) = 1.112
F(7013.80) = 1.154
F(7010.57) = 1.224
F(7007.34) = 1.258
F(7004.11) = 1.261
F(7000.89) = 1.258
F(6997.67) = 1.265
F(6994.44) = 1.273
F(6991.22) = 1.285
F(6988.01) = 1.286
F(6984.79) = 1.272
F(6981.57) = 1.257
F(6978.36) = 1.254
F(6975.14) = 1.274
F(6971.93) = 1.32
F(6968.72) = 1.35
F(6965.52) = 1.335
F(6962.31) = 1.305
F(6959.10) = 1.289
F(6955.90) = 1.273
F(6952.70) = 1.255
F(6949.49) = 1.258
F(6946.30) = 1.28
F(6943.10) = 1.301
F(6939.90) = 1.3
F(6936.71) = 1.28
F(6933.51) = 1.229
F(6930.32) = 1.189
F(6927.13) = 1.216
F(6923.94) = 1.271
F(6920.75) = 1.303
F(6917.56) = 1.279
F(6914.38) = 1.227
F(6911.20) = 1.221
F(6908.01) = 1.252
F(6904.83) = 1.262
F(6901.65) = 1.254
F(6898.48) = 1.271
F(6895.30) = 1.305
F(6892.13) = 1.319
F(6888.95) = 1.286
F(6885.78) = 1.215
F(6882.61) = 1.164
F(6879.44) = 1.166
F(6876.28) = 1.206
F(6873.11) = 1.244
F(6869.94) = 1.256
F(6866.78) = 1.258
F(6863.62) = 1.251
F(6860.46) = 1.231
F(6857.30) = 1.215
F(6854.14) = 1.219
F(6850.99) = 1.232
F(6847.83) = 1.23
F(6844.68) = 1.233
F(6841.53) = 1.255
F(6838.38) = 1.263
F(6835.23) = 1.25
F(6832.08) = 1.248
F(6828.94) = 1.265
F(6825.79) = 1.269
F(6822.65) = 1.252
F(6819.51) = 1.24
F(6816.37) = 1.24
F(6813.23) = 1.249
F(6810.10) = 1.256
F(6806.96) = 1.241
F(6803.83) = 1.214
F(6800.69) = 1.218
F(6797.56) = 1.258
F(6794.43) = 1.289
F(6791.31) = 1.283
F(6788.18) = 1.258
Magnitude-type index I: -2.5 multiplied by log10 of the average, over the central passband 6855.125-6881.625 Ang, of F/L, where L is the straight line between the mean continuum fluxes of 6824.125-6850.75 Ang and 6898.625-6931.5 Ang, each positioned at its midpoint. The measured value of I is 0.02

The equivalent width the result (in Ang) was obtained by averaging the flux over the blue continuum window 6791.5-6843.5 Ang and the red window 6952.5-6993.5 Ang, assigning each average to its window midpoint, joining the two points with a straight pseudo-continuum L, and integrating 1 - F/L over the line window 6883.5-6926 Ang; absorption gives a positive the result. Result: 0.3 Ang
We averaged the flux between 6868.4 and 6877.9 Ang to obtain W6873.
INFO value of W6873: 1.23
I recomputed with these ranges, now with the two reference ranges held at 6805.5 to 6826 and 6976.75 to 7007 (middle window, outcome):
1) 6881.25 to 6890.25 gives 0.03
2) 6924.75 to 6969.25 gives -0.01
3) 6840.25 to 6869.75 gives 0.01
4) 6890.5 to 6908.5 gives -0.02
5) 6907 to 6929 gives 0.01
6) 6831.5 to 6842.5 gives 0.00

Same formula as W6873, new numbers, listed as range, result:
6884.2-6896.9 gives 1.28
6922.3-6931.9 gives 1.23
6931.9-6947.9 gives 1.28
